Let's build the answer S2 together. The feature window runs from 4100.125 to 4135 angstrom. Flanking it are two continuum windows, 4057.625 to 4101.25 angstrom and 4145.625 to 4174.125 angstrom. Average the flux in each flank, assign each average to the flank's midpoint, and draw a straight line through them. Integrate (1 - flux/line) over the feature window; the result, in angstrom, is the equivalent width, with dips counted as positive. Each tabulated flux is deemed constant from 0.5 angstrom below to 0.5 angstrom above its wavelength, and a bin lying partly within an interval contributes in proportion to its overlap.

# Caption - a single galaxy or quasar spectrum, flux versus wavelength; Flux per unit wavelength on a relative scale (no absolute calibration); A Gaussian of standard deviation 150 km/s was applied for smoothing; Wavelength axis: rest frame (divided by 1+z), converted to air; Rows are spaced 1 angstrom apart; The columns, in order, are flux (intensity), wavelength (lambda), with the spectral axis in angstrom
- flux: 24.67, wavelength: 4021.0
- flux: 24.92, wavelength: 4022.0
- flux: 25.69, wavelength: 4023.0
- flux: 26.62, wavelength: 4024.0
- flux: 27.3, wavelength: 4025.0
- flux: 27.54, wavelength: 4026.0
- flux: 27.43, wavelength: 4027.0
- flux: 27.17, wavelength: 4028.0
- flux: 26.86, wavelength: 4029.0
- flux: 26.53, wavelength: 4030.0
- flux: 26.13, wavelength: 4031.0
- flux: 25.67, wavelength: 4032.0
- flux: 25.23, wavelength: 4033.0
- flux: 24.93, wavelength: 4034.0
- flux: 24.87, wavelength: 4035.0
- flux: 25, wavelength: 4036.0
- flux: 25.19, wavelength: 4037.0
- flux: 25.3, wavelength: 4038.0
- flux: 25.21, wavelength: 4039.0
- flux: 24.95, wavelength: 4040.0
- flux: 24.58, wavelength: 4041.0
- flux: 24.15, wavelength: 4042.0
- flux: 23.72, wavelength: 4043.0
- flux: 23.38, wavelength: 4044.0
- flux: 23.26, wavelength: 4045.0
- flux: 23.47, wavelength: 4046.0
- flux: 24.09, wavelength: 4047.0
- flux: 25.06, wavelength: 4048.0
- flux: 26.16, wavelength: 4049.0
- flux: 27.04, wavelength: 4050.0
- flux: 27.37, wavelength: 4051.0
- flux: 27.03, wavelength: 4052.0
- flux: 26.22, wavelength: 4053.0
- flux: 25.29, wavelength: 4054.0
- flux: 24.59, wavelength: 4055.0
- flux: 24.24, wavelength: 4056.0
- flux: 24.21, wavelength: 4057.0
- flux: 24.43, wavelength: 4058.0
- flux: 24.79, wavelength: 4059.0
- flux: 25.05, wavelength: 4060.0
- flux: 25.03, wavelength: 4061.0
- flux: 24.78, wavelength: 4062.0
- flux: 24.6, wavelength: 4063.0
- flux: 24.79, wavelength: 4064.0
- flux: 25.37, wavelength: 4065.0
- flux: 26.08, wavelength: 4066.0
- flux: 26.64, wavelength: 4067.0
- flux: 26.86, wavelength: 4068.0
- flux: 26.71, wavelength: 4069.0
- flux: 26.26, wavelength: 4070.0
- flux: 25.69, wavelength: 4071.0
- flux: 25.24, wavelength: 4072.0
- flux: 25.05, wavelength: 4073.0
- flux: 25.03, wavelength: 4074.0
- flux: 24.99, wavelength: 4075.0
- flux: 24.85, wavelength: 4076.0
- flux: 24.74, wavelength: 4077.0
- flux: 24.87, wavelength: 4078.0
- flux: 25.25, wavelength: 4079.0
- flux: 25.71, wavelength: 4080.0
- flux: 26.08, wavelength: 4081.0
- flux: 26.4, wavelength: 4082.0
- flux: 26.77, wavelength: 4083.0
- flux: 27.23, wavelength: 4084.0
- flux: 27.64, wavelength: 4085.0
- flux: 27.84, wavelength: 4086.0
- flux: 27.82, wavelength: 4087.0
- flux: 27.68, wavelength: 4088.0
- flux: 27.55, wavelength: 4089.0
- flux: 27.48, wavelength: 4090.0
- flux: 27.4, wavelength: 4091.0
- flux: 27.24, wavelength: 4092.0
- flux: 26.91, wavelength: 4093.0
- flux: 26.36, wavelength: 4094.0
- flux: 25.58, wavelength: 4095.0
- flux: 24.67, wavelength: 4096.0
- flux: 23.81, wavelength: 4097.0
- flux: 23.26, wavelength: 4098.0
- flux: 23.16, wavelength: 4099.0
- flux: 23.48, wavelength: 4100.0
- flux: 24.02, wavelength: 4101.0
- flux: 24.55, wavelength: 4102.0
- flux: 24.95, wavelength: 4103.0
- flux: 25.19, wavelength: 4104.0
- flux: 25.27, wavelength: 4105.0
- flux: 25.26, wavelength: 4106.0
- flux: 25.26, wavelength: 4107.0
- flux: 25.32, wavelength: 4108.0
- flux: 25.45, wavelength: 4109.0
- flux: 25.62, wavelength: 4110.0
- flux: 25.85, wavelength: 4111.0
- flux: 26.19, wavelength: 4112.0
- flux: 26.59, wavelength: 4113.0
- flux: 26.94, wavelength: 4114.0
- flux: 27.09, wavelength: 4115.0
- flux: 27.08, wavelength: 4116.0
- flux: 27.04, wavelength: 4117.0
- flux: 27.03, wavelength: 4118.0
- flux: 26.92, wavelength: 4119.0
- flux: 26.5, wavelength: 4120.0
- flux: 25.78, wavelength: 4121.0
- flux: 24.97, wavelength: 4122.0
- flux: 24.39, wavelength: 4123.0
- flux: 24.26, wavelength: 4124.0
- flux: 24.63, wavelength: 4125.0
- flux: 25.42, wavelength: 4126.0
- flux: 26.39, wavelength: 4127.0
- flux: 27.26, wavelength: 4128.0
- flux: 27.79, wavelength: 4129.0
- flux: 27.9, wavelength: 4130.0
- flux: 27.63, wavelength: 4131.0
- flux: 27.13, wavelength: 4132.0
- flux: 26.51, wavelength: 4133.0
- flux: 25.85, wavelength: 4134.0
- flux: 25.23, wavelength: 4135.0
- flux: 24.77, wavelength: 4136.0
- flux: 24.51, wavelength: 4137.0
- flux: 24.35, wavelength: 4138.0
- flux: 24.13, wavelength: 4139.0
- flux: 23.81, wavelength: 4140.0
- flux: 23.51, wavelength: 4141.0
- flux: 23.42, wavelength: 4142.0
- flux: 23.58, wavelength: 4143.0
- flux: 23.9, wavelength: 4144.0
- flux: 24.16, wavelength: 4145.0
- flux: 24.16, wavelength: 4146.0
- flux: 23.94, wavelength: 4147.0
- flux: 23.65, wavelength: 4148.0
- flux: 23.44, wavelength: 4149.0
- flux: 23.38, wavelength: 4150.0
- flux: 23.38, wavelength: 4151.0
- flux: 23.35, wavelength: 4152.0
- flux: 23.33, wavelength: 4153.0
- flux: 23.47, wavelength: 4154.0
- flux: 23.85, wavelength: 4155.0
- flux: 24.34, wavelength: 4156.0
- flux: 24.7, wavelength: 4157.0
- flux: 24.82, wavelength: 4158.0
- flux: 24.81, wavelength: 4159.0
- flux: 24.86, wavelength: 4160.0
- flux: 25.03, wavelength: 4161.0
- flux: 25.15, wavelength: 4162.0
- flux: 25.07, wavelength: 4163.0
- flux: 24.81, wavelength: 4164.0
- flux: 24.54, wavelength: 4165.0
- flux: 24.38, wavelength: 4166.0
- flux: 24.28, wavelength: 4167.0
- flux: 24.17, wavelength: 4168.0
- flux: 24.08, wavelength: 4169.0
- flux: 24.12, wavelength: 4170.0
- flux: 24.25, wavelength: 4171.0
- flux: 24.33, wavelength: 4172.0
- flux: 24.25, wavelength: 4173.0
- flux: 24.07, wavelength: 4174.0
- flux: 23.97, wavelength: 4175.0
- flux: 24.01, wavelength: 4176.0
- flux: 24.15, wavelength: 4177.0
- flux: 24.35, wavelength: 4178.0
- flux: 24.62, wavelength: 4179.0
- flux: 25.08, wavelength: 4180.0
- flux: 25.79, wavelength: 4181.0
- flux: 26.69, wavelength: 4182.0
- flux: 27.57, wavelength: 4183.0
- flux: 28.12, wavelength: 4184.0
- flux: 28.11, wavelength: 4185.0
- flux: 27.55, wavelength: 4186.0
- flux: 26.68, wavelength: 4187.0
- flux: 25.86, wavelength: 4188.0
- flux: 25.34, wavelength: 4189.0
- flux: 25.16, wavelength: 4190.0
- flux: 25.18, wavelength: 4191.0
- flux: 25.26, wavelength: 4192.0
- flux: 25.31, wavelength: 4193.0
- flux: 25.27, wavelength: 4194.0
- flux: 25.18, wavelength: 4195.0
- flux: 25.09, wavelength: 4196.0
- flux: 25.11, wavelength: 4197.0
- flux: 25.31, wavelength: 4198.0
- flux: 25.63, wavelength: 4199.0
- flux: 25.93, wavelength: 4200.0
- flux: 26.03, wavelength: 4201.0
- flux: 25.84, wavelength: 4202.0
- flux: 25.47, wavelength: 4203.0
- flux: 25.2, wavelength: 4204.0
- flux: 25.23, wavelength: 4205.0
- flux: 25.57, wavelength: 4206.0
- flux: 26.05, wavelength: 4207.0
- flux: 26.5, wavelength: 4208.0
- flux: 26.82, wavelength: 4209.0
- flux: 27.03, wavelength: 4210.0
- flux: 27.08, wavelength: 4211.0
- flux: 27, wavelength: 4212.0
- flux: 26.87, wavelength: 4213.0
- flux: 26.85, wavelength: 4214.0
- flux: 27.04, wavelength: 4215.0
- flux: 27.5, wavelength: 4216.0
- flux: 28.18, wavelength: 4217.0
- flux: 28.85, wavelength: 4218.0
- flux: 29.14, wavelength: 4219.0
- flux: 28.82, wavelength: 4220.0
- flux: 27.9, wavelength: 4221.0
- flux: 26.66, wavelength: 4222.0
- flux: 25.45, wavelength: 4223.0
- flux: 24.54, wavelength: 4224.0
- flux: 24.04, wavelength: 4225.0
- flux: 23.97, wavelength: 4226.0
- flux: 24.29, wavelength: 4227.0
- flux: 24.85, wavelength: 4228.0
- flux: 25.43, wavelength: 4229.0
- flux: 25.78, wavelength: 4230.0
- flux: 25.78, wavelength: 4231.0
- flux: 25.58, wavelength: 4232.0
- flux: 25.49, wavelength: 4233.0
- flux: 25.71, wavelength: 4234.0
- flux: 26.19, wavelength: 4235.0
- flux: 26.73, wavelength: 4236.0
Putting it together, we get -1.3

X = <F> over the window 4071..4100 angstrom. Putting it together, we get 25.9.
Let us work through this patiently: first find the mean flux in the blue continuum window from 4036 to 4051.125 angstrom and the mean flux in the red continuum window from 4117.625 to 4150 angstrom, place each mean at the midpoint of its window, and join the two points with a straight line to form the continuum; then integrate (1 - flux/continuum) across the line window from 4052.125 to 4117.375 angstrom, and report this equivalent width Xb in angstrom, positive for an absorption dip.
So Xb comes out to -1.9 angstrom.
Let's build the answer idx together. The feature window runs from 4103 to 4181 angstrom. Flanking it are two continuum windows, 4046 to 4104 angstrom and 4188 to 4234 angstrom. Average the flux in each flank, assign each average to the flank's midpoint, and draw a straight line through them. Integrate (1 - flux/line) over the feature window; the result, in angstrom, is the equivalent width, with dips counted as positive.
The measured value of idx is 2.5 angstrom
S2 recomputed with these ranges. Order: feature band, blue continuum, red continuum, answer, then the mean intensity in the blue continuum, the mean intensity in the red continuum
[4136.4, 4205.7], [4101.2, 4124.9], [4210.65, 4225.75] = 4.32 angstrom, 25.8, 27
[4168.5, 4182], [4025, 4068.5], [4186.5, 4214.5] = 0.68 angstrom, 25.4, 25.9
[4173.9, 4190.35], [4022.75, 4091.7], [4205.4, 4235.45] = 0.28 angstrom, 25.7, 26.4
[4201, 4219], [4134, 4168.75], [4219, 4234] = -0.92 angstrom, 24.2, 25.7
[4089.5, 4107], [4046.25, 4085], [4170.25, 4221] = 0.31 angstrom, 25.6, 26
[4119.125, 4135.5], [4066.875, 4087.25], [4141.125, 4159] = -1.07 angstrom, 26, 23.8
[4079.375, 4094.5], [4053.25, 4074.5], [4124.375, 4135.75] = -0.80 angstrom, 25.3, 26.5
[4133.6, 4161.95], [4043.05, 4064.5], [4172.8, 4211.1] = 1.45 angstrom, 25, 25.7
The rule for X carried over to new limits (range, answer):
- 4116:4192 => 25.1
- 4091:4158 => 25.1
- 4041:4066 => 24.9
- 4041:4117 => 25.6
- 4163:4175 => 24.3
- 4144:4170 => 24.2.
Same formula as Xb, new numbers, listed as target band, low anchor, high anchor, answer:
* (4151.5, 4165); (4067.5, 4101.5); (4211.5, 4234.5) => 0.9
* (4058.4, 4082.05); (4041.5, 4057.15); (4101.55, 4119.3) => -0.1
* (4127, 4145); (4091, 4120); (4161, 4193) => 0.1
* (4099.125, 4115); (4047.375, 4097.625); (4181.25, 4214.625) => 0.4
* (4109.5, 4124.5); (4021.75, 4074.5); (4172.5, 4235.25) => -0.3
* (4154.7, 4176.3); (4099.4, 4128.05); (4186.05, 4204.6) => 0.9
